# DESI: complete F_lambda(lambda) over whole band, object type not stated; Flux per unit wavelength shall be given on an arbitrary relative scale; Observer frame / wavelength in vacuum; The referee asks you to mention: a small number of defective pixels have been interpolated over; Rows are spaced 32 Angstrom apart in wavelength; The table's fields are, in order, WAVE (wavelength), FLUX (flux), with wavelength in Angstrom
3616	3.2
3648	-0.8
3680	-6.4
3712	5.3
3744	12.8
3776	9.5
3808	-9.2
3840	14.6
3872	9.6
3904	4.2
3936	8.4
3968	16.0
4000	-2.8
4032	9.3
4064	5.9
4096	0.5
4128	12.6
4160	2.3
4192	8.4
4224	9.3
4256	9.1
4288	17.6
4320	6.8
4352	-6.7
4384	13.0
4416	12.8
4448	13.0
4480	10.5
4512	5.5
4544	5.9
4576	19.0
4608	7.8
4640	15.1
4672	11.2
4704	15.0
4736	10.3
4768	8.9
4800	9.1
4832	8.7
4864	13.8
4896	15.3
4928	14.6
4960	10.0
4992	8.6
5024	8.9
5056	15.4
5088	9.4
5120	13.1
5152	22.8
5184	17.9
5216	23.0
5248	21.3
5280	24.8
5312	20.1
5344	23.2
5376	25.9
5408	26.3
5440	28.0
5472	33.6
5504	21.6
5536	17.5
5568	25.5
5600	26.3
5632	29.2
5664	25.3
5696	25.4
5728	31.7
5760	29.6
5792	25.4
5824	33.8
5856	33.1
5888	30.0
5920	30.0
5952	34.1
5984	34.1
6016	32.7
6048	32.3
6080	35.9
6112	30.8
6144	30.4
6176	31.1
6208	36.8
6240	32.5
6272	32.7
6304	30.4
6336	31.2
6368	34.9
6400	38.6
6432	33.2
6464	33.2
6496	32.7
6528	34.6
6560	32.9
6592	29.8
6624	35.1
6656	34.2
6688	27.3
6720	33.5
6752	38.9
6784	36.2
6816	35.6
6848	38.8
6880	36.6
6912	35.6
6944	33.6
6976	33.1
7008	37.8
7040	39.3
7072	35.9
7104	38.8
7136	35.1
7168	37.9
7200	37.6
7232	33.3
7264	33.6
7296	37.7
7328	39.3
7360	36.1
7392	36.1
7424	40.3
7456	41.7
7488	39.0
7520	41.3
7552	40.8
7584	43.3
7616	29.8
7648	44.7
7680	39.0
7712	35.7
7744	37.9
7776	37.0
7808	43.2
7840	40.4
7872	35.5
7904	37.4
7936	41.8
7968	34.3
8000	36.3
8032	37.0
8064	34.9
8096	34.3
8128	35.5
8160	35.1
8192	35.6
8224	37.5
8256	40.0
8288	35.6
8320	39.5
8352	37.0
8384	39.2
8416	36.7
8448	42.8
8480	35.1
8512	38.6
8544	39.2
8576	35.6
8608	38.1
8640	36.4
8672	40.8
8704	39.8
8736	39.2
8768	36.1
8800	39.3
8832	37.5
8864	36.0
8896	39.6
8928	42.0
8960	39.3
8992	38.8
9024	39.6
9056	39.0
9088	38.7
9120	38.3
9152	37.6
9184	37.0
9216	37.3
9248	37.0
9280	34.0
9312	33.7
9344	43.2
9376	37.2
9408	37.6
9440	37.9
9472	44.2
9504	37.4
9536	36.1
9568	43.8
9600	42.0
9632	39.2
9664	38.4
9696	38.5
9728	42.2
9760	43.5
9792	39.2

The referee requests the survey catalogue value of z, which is 0.29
